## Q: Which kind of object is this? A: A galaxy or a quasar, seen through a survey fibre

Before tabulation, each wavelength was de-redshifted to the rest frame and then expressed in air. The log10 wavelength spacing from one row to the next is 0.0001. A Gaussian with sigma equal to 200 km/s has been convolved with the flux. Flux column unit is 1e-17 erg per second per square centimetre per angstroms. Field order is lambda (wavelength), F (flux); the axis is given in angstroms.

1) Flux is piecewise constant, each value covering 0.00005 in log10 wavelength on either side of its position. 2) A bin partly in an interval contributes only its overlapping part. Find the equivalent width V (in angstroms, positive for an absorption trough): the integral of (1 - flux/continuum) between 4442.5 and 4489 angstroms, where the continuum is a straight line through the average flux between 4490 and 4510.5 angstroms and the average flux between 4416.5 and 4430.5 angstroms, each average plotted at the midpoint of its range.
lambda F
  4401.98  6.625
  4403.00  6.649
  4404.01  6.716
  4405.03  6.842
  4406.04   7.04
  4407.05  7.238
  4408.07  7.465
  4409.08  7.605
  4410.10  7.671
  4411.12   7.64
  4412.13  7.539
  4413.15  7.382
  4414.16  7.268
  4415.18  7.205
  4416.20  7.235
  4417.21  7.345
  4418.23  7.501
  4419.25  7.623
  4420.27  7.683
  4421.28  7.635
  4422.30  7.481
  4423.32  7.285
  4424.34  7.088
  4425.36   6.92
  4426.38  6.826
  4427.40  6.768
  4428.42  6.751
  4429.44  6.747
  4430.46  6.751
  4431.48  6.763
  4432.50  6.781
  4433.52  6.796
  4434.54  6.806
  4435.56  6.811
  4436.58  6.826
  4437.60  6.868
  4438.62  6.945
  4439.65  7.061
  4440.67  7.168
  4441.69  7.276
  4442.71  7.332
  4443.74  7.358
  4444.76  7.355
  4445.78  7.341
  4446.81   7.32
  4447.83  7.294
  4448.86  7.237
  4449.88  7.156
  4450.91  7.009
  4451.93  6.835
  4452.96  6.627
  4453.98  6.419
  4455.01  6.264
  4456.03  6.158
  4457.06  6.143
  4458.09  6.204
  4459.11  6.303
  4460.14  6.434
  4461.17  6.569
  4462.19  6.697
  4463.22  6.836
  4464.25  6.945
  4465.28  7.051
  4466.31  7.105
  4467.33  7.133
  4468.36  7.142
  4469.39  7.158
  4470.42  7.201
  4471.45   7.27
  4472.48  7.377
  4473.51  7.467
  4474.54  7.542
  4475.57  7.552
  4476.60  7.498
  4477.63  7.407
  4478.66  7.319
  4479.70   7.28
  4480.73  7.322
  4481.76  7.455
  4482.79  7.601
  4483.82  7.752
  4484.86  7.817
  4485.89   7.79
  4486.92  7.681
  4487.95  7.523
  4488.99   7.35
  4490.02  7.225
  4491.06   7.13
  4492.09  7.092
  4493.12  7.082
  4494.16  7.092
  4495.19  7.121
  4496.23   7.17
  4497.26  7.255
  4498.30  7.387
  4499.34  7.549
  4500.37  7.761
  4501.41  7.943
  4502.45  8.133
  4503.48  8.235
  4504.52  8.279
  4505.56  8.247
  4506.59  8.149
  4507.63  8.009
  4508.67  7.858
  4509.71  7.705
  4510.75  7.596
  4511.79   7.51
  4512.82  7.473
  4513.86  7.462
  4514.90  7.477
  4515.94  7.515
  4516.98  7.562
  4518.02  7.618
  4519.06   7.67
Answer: 2.0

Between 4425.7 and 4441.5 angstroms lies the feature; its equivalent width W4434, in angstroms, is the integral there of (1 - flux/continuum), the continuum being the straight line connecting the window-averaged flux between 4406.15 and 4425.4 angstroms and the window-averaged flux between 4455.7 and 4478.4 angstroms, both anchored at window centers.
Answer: 0.9 angstroms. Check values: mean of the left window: 7.41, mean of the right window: 6.97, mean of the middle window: 6.86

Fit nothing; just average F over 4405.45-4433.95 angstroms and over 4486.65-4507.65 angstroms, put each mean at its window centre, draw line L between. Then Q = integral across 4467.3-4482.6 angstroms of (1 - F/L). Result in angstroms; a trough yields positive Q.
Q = 0.3 angstroms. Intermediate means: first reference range 7.22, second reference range 7.58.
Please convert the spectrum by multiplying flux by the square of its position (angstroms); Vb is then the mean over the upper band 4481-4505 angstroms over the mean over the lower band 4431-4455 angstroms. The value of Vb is 1.10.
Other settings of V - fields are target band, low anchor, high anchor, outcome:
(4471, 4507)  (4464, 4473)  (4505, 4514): -0.3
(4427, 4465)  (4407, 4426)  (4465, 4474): 2.4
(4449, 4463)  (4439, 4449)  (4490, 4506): 1.5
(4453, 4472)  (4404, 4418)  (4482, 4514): 2.0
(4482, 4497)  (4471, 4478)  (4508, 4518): 0.2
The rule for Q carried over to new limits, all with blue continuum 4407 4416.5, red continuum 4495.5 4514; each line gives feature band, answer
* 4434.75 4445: 0.6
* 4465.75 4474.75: 0.5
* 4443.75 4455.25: 0.8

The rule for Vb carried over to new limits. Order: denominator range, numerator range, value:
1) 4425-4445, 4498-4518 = 1.16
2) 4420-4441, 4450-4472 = 0.98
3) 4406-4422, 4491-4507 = 1.06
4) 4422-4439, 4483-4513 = 1.14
